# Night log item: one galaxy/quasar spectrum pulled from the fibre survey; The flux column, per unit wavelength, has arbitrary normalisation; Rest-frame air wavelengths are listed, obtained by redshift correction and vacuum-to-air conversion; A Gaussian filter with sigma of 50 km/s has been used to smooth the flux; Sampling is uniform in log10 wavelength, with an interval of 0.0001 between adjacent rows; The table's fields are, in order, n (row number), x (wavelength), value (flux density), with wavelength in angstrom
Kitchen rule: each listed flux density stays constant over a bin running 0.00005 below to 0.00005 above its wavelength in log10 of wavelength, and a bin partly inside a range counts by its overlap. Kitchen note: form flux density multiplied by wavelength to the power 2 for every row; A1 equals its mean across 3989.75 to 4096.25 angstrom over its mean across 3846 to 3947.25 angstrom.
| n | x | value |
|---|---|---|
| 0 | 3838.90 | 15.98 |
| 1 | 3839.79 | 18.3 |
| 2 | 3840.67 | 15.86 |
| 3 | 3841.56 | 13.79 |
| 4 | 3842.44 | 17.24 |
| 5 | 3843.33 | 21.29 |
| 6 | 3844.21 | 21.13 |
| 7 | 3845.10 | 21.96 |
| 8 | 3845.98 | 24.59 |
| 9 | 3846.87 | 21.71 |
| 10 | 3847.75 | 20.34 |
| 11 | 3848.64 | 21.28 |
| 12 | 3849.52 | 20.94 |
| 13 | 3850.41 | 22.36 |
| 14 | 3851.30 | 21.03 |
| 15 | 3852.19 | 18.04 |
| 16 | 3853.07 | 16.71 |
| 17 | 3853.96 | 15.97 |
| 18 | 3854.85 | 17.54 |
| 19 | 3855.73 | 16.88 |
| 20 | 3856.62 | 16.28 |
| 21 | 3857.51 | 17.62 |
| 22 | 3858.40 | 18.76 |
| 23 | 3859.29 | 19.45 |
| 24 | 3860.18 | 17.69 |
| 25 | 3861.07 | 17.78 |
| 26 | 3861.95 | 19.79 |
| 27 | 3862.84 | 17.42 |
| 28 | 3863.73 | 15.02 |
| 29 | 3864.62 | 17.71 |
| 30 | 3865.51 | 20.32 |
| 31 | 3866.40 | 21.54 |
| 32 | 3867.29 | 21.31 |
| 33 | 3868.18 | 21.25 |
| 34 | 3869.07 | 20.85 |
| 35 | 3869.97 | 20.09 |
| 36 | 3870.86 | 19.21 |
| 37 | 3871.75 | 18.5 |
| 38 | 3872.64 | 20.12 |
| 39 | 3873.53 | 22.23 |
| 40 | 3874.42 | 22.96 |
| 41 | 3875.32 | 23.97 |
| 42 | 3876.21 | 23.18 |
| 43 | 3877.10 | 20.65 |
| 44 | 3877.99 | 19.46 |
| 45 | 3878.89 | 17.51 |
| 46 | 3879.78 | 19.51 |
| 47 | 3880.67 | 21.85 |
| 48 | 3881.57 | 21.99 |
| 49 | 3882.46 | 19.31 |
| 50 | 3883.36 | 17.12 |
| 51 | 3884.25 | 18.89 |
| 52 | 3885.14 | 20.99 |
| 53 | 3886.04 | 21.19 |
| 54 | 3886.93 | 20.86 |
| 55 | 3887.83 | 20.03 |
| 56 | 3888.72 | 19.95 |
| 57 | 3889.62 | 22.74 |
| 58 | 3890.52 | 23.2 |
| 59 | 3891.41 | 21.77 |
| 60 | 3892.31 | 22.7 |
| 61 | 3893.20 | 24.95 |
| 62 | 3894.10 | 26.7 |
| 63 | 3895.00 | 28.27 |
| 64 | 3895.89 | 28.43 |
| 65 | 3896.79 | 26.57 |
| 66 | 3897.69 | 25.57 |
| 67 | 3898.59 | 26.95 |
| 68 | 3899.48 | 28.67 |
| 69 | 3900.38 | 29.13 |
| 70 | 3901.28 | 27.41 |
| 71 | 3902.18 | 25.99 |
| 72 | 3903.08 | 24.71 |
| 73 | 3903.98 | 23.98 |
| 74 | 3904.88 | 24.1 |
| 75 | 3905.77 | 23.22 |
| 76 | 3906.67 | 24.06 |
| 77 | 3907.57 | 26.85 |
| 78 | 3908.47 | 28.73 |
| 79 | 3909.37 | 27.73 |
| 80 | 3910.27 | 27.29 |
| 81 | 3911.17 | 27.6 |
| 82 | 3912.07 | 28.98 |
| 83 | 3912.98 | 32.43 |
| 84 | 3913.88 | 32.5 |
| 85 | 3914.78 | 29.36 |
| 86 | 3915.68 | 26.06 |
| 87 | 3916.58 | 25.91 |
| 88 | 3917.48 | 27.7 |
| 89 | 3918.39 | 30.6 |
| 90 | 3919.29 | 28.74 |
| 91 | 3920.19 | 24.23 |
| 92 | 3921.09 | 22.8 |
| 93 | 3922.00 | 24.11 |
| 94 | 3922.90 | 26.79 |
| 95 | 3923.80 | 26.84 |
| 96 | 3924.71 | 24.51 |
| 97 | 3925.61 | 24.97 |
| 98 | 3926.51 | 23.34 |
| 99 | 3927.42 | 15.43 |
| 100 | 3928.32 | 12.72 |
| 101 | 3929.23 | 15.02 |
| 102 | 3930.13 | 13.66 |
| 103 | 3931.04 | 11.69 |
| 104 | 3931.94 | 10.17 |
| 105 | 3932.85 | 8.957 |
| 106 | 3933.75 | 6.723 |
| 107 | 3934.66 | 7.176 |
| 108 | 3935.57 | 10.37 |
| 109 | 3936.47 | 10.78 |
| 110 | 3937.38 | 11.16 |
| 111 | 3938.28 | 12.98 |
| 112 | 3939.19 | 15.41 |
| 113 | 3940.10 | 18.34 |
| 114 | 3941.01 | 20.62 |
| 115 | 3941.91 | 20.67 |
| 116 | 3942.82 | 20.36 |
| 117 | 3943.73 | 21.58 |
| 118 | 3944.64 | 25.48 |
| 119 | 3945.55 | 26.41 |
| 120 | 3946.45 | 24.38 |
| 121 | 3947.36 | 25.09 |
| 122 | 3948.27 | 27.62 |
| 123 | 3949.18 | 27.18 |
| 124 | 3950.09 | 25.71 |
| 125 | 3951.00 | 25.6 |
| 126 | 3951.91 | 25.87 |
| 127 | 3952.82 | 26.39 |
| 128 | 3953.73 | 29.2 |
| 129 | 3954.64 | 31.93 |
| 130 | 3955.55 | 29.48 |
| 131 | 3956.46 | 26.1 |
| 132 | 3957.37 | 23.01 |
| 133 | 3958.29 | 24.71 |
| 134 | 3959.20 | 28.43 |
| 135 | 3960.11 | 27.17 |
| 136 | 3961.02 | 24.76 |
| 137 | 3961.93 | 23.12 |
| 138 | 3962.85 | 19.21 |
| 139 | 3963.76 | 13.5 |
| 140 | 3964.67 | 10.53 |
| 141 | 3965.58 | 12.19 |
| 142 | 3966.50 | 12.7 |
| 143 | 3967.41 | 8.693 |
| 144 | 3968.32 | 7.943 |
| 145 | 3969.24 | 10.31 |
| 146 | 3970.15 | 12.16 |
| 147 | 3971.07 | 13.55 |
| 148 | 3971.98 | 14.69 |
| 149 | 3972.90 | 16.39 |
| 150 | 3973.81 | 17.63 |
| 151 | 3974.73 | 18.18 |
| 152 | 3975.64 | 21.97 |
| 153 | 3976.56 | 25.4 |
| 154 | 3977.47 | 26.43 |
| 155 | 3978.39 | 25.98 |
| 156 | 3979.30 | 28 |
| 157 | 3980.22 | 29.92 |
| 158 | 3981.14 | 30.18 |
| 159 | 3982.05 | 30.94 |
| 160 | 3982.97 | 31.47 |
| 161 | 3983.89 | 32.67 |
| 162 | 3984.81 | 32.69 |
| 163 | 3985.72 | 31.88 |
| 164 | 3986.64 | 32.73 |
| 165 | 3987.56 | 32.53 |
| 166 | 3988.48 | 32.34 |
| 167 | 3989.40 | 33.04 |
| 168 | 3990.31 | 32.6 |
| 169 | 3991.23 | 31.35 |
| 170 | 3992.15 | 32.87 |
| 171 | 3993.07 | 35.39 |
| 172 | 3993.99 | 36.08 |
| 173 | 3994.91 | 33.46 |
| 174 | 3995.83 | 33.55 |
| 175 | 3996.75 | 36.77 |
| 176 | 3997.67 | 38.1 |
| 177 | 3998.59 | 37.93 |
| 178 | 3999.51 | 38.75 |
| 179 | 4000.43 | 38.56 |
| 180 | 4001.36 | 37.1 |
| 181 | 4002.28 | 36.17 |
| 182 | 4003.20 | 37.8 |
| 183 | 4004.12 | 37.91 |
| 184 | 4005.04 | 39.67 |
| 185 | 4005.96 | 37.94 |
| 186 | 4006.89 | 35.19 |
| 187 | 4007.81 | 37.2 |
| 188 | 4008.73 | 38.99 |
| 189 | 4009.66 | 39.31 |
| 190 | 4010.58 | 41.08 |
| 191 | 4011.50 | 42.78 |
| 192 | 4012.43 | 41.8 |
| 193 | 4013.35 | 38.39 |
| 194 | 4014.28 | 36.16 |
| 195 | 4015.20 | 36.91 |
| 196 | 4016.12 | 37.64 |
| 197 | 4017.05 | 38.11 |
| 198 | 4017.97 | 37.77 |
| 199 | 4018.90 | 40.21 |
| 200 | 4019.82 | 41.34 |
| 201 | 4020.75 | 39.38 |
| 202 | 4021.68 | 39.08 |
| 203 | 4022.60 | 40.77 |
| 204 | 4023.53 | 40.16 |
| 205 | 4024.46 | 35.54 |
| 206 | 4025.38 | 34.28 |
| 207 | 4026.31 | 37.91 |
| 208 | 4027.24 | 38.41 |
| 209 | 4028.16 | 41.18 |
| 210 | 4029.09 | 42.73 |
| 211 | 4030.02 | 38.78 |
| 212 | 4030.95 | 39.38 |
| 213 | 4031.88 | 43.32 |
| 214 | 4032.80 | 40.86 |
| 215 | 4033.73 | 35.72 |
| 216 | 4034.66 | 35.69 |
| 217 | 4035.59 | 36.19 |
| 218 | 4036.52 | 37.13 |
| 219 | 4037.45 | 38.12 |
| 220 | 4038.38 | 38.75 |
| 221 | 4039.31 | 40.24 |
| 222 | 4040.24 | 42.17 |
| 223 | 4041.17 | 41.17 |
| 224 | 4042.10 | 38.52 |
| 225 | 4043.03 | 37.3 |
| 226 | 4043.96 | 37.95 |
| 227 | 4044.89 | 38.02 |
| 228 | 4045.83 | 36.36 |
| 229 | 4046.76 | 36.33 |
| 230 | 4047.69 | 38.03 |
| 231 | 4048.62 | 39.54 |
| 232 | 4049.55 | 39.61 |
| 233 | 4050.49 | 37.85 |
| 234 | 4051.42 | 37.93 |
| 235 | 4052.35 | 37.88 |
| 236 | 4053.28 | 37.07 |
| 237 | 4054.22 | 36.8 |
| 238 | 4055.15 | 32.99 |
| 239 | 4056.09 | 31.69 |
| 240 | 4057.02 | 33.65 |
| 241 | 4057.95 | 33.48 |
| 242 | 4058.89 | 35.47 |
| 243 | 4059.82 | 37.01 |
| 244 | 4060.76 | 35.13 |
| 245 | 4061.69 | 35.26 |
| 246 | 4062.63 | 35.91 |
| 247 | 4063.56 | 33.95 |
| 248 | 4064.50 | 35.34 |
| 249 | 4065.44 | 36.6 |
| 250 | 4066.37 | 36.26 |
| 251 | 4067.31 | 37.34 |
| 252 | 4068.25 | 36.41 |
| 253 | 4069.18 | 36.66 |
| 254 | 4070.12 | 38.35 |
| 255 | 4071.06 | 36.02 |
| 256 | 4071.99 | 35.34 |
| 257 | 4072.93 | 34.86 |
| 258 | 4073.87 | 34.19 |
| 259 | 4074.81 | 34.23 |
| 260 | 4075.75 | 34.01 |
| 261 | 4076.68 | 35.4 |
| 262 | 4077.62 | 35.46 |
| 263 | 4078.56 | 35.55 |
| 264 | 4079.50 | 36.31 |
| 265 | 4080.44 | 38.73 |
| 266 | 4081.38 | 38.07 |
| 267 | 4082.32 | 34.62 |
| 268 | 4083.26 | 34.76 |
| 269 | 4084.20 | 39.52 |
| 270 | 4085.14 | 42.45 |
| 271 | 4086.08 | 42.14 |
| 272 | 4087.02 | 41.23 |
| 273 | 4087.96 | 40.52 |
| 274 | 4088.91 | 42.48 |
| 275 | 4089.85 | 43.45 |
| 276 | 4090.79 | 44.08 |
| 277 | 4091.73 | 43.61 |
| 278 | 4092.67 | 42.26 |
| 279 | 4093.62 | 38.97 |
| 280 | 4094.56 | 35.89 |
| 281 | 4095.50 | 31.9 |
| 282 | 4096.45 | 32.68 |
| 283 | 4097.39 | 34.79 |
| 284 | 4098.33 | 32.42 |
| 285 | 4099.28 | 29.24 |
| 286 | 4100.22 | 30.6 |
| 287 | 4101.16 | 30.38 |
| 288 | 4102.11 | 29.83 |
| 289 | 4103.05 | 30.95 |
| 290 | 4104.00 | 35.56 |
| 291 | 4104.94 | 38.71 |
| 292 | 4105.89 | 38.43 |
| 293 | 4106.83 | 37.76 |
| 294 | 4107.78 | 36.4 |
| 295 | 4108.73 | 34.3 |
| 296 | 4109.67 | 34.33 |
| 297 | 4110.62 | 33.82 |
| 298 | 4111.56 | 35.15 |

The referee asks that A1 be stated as 1.9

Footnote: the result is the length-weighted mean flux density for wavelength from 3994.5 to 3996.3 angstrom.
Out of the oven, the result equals 33.5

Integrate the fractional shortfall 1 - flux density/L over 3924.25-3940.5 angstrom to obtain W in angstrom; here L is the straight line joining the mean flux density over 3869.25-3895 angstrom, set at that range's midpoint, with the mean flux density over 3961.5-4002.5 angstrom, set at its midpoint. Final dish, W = 6.6 angstrom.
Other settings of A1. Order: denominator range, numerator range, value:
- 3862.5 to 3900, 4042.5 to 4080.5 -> 1.82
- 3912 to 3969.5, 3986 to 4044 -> 1.86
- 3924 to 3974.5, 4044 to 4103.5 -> 2.06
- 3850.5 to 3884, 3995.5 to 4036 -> 2.14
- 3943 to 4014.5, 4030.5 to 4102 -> 1.36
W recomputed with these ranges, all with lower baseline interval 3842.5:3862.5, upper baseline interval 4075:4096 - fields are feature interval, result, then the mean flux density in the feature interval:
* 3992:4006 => -2.3 angstrom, 36.8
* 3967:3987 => 4.8 angstrom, 22.7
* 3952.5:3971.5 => 5.8 angstrom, 19.7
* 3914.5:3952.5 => 8.1 angstrom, 20.5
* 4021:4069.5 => -3.1 angstrom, 37.5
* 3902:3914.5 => -1.6 angstrom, 27.1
